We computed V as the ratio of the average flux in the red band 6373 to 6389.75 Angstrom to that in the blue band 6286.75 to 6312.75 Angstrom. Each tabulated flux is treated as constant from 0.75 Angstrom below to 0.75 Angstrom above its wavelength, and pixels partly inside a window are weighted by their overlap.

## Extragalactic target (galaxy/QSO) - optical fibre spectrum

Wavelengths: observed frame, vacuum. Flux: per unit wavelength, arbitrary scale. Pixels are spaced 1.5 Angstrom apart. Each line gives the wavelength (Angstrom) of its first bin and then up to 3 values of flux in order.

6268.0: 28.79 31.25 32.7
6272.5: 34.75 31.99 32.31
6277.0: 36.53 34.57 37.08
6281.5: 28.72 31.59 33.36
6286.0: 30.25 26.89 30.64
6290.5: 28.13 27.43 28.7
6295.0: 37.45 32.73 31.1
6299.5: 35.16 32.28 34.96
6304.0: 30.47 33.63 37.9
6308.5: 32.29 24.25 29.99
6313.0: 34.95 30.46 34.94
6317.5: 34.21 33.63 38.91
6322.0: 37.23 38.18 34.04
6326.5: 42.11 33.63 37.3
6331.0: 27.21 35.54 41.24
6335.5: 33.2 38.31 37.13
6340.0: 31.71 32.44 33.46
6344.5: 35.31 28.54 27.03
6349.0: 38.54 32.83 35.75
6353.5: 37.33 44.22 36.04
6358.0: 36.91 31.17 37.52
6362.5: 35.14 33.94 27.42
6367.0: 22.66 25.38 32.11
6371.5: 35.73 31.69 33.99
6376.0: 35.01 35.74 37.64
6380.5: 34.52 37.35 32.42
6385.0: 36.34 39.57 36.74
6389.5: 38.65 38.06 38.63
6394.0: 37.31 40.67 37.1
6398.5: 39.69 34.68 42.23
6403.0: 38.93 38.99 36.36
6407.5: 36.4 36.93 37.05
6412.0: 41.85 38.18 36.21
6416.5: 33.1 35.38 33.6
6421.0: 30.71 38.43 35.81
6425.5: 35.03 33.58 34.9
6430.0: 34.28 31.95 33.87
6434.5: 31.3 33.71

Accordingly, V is 1.1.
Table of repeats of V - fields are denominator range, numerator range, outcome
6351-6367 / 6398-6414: 1.10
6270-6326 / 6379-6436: 1.11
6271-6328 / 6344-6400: 1.06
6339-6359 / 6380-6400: 1.08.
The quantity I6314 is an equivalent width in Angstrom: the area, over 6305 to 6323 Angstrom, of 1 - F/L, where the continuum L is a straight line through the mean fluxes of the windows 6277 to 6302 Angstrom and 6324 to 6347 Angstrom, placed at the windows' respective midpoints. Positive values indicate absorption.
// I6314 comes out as -0.1 Angstrom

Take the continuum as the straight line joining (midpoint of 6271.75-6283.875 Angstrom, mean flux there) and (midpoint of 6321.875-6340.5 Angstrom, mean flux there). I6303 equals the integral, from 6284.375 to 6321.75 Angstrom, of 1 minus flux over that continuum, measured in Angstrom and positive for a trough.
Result 2.6 Angstrom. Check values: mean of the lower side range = 33.4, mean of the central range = 32.2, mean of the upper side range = 35.9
